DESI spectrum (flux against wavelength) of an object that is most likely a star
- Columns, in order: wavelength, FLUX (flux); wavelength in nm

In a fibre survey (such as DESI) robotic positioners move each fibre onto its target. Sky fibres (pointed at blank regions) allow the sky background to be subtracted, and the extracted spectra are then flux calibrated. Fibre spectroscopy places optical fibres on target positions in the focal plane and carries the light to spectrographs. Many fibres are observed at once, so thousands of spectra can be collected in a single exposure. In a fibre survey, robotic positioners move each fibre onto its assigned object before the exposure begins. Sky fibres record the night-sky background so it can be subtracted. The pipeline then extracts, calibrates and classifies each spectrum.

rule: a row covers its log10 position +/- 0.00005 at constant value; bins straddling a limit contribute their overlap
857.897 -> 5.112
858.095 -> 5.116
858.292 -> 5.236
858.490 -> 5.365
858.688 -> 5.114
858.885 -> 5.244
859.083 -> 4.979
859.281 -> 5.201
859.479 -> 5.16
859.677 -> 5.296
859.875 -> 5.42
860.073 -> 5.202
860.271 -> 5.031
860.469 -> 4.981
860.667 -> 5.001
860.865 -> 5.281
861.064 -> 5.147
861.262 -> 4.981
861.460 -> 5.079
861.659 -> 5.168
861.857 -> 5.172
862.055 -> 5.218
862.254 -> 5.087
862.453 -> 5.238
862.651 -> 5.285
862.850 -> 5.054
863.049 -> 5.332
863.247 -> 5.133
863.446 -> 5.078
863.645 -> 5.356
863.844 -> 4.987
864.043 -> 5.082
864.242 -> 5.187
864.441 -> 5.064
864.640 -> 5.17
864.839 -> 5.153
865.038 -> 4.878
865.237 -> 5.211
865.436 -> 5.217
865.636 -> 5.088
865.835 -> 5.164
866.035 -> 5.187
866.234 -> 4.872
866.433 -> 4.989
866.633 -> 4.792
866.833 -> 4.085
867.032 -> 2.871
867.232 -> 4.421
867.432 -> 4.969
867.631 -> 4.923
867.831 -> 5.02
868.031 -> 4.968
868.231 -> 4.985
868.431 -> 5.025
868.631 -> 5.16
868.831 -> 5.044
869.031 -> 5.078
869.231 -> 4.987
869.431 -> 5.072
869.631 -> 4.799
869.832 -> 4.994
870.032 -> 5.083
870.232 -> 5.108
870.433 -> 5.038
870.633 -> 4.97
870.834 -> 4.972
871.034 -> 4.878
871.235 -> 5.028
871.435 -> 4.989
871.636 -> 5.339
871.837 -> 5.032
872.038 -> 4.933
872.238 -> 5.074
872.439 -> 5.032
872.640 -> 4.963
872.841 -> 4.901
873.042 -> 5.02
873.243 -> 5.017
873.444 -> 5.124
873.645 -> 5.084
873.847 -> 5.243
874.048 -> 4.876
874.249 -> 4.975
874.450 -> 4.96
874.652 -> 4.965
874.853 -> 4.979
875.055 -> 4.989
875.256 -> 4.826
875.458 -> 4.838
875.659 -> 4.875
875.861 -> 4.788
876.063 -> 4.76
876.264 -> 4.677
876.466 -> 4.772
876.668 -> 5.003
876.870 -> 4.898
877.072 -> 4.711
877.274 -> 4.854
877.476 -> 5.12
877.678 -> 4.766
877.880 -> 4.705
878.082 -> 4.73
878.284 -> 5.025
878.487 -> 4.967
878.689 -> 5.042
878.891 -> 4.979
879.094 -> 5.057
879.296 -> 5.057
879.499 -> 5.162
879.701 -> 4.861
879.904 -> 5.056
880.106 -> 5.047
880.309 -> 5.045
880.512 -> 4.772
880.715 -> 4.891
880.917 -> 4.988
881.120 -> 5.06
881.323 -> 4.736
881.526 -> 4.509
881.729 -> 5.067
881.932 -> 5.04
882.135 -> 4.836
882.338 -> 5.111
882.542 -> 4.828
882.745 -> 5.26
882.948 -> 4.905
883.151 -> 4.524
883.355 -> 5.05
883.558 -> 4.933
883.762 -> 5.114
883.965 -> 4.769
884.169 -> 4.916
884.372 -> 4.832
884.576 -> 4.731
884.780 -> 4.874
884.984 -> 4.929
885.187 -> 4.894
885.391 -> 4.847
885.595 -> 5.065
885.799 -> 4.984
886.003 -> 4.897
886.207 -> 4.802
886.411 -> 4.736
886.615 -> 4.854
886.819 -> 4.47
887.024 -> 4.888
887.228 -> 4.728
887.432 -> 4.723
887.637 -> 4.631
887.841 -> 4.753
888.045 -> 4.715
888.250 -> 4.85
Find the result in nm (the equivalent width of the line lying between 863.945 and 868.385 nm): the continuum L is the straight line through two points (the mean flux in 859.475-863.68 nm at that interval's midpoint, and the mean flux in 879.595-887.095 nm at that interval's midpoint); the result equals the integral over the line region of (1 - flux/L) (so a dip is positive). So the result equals 0.20 nm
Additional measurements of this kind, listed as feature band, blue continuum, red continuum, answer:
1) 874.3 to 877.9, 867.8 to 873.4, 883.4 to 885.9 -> 0.08 nm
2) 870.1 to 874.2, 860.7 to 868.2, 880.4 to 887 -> -0.07 nm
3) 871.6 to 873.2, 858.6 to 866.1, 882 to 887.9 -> 0.00 nm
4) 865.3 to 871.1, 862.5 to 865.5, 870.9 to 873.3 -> 0.22 nm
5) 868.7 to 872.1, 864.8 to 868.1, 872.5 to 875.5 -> -0.09 nm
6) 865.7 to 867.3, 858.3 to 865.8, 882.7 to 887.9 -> 0.17 nm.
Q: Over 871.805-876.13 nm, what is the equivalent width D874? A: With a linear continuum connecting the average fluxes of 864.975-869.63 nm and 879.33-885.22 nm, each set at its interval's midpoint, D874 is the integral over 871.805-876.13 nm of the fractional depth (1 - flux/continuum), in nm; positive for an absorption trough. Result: -0.065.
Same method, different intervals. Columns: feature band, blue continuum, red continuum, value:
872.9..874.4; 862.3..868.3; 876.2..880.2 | -0.03 nm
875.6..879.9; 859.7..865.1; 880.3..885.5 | 0.05 nm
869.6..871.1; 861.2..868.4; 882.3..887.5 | -0.01 nm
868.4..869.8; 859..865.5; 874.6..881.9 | 0.01 nm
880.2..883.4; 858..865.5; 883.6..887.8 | -0.02 nm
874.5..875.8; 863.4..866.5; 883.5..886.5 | 0.02 nm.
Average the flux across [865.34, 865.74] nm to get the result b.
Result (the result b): 5.15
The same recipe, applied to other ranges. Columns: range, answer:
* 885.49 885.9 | 5.02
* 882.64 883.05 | 5.09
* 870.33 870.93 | 4.99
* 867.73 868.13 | 4.99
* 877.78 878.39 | 4.82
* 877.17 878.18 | 4.84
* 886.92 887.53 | 4.78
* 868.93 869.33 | 5.04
